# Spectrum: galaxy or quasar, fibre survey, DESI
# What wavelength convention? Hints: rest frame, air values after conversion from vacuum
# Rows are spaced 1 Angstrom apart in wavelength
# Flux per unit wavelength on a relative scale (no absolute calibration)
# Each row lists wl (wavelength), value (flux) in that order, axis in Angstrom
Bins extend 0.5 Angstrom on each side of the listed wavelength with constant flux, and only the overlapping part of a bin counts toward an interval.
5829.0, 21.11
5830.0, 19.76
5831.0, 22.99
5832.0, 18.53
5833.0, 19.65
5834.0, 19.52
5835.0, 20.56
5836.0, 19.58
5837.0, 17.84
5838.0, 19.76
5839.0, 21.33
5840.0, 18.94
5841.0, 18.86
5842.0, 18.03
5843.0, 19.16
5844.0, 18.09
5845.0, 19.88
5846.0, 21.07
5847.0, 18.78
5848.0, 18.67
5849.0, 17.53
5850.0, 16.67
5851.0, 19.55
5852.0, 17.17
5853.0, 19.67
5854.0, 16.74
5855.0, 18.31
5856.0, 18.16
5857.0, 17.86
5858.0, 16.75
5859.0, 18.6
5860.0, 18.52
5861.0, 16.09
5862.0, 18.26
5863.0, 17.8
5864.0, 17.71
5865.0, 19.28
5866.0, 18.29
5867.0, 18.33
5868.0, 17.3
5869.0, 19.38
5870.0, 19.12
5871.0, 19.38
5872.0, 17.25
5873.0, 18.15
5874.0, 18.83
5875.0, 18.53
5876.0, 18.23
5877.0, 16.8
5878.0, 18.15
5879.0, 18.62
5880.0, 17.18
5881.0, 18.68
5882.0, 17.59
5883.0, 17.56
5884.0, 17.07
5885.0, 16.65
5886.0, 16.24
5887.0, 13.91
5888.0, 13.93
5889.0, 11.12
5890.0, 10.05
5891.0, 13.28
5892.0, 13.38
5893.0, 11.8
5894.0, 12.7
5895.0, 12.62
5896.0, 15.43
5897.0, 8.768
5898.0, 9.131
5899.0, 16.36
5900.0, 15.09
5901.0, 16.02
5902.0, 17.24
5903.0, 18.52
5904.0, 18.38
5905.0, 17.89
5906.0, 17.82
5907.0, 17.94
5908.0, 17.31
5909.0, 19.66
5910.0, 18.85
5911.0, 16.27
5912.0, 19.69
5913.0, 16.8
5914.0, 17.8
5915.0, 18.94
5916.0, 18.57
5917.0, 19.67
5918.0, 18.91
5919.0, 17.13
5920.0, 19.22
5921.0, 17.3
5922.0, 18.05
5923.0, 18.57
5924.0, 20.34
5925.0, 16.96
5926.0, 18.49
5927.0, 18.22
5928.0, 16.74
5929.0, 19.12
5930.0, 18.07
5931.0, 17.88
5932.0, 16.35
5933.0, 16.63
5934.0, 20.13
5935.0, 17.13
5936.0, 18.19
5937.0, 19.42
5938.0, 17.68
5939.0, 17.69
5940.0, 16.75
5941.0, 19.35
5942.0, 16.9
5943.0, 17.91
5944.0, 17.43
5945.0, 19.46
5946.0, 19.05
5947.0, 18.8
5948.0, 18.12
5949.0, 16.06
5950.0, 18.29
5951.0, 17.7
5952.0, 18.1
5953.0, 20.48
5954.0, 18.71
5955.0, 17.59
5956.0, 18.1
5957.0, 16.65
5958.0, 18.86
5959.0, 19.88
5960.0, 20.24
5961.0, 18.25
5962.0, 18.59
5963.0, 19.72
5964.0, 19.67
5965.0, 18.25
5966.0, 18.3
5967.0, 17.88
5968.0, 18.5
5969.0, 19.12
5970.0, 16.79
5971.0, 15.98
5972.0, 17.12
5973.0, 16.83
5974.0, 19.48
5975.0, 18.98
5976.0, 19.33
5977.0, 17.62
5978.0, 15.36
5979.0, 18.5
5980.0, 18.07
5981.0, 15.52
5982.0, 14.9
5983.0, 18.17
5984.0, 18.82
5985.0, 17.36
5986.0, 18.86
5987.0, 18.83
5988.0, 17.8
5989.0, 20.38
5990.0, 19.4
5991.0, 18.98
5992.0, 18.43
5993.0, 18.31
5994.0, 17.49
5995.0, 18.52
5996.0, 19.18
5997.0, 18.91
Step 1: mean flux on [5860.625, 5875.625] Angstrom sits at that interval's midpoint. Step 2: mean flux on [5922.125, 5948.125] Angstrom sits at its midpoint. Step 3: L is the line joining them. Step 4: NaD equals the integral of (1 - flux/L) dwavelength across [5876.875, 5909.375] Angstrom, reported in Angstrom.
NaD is 4.8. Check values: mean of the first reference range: 18.3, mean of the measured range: 15.5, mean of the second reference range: 18.1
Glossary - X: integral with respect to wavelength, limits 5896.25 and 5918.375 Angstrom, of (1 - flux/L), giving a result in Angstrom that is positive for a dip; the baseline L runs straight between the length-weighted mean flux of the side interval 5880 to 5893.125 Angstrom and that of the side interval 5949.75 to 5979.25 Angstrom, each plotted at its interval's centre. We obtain -1.7 Angstrom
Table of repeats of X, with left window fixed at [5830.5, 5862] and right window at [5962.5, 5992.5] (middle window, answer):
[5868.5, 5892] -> 2.4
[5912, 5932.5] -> 0.2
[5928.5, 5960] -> 0.2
